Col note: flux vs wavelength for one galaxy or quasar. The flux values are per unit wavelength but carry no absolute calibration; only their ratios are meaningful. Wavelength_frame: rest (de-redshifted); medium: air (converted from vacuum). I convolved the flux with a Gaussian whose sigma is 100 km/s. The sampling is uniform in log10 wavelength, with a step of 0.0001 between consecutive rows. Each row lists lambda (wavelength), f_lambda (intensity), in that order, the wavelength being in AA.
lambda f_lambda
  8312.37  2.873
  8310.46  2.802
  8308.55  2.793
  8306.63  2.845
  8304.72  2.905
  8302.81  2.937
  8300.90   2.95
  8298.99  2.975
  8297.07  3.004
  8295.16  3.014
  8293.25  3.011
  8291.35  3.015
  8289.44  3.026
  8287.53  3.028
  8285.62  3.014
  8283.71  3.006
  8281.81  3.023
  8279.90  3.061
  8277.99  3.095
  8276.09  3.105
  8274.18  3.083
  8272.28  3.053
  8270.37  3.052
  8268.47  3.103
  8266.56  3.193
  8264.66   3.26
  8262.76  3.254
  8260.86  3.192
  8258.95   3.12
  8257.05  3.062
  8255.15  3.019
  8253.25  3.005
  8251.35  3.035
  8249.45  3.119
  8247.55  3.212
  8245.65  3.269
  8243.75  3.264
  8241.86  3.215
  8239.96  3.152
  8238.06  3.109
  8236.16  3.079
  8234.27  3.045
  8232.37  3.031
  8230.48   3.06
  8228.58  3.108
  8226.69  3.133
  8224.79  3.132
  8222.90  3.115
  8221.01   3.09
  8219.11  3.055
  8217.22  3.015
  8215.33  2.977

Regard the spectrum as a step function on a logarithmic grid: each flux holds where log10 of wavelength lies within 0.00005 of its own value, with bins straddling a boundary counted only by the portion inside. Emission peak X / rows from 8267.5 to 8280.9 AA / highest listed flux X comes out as 3.105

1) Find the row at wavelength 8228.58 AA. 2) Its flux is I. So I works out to 3.108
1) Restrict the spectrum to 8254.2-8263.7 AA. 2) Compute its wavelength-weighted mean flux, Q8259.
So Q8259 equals 3.13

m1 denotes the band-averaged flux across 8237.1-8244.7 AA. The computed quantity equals 3.18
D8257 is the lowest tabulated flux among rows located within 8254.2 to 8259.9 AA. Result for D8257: 3.019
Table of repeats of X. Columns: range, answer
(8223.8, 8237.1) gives 3.133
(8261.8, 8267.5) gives 3.26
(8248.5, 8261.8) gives 3.192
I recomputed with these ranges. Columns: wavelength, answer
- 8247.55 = 3.212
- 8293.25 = 3.011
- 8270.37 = 3.052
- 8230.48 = 3.06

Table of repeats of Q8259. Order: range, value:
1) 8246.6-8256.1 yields 3.08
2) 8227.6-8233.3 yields 3.07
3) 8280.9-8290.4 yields 3.02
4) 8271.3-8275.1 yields 3.07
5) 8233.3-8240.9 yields 3.09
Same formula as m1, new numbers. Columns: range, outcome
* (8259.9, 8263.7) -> 3.22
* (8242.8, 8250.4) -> 3.22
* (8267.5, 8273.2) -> 3.07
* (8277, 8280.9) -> 3.08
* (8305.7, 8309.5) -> 2.81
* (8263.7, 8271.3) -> 3.15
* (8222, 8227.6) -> 3.13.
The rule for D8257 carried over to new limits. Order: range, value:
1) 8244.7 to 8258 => 3.005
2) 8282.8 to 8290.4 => 3.006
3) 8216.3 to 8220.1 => 3.015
